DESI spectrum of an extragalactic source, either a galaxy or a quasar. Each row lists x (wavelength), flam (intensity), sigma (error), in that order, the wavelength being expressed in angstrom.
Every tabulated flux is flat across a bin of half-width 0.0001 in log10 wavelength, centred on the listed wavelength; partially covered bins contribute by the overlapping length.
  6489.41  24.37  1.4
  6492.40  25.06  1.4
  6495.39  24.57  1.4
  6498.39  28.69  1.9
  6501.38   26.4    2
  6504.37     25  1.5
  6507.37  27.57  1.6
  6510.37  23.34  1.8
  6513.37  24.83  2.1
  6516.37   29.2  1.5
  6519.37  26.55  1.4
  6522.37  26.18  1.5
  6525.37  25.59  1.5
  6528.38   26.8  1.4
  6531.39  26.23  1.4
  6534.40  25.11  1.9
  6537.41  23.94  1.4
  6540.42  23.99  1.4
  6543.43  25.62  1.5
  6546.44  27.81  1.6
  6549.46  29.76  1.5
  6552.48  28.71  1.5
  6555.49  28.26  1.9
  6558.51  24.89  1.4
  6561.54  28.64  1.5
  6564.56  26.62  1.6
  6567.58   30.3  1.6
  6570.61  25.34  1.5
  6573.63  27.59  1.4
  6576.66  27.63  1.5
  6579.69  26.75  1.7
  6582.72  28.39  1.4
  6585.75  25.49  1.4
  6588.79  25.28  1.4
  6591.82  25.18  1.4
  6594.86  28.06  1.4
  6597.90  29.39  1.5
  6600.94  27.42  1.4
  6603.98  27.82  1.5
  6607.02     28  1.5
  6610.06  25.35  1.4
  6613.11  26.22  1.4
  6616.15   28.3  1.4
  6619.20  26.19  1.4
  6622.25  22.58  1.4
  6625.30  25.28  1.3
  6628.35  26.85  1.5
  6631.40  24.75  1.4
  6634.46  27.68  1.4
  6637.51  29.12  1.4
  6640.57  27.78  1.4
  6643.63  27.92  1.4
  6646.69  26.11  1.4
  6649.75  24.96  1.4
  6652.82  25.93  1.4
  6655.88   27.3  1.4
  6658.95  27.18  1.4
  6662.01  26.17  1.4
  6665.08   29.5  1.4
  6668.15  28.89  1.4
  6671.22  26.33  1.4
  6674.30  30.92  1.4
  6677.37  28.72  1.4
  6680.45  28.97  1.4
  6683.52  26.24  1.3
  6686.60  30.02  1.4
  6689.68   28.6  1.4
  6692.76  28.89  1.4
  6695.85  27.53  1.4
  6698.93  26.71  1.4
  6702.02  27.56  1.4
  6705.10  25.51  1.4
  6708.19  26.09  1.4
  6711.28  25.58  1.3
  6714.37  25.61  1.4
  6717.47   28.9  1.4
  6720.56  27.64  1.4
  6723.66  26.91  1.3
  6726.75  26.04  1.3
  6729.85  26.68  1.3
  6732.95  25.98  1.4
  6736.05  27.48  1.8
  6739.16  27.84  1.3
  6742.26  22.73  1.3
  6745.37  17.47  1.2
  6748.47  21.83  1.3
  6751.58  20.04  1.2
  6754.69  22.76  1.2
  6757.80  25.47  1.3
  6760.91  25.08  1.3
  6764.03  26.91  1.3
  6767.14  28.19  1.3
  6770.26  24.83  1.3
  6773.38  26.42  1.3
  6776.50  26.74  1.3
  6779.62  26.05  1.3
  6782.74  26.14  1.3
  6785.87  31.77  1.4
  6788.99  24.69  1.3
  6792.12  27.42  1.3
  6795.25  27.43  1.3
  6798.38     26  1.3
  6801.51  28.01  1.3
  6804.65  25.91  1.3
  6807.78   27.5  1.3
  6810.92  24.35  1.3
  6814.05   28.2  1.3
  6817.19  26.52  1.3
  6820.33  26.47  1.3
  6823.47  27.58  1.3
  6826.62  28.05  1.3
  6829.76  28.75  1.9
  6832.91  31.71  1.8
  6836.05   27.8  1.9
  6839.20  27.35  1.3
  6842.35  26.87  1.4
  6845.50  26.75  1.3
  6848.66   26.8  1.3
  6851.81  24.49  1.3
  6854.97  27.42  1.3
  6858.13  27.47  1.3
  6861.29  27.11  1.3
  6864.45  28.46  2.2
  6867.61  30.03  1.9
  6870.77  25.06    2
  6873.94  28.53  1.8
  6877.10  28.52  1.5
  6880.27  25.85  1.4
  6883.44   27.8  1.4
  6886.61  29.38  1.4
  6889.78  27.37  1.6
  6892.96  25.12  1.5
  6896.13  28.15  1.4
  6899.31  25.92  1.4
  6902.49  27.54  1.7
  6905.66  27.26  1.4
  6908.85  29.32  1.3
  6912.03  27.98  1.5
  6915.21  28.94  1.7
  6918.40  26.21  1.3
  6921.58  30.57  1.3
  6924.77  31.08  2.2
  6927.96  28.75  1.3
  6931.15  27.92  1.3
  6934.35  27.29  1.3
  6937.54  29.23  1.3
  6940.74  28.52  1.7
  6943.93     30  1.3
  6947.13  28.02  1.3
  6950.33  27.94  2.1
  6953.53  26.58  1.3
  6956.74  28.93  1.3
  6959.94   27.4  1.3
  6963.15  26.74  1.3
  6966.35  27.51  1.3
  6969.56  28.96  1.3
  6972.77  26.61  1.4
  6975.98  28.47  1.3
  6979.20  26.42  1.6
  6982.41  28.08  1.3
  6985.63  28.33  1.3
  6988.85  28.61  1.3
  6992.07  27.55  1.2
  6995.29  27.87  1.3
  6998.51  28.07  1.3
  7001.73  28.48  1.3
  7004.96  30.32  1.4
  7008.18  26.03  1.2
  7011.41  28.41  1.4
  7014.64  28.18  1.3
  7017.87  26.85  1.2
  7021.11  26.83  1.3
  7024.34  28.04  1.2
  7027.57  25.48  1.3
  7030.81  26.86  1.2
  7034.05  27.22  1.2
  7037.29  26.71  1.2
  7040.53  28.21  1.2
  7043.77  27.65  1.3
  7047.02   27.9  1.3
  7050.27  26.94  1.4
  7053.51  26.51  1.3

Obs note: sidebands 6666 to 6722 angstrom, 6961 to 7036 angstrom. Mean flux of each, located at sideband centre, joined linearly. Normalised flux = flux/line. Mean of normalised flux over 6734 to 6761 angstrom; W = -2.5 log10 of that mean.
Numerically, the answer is 0.18 mag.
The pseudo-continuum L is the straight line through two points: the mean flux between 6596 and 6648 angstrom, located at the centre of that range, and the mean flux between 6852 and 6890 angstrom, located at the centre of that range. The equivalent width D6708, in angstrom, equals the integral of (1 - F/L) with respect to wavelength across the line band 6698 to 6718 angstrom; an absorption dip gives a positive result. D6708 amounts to 0.5 angstrom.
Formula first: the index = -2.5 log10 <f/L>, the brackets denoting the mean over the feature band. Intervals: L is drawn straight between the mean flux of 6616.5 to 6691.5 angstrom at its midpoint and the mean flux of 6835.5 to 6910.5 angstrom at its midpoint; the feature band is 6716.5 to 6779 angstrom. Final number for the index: 0.08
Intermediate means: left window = 27.3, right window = 27.3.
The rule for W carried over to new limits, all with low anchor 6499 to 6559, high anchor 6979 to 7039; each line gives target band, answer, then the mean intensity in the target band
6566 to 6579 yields -0.05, 27.7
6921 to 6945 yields -0.06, 29.1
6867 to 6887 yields -0.02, 27.7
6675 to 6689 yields -0.07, 28.7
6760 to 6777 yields 0.02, 26.4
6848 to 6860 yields 0.03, 26.5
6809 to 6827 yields 0.01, 26.8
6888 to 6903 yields 0.02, 26.8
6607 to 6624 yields 0.03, 25.9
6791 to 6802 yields 0.00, 27.1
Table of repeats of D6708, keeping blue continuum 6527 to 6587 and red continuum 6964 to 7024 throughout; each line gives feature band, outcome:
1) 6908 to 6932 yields -1.01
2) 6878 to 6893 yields 0.13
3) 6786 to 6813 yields 0.69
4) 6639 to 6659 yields 0.29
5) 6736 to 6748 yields 1.79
